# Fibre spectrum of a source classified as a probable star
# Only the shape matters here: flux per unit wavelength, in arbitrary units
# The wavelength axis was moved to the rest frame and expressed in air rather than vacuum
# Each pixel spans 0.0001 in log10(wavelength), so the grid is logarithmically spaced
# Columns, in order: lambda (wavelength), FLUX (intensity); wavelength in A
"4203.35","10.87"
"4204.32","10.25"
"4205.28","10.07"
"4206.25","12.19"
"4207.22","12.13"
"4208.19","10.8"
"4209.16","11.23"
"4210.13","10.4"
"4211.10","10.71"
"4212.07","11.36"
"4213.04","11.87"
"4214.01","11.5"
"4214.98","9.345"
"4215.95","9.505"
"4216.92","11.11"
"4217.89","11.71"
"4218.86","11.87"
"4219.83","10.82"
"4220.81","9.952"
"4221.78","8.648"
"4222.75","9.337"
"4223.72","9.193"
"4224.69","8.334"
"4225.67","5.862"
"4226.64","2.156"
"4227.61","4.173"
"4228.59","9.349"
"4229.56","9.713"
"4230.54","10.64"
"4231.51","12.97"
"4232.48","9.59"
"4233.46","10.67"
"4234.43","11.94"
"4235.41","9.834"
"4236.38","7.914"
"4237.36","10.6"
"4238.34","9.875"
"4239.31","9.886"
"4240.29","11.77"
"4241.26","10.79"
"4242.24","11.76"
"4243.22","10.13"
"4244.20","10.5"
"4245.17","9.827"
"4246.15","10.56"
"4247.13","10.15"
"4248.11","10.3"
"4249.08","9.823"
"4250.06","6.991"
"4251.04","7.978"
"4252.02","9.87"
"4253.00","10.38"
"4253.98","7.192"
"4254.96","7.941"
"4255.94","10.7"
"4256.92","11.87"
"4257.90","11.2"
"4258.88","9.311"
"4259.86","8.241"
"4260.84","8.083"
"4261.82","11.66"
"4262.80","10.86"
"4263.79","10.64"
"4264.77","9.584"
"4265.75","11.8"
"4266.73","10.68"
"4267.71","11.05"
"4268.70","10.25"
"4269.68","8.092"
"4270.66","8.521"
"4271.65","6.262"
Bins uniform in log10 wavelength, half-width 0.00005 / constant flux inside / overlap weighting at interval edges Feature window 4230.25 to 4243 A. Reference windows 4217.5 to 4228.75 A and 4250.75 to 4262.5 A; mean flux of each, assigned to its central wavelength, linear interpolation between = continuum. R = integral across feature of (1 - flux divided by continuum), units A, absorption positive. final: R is -2.5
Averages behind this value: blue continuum 8.39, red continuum 9.59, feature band 10.6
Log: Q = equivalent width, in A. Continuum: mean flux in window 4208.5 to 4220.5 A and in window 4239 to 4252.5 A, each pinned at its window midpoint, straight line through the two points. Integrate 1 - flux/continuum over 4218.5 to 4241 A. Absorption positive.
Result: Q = 2.41 A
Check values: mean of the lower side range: 10.9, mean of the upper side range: 10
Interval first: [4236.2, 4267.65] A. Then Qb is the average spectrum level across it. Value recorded 10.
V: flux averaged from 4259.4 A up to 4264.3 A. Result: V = 9.9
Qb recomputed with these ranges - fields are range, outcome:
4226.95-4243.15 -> 10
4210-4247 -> 9.9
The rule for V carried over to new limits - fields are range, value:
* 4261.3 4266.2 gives 10.9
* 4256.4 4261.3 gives 9.76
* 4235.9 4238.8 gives 9.44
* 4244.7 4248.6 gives 10.2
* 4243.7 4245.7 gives 10.2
